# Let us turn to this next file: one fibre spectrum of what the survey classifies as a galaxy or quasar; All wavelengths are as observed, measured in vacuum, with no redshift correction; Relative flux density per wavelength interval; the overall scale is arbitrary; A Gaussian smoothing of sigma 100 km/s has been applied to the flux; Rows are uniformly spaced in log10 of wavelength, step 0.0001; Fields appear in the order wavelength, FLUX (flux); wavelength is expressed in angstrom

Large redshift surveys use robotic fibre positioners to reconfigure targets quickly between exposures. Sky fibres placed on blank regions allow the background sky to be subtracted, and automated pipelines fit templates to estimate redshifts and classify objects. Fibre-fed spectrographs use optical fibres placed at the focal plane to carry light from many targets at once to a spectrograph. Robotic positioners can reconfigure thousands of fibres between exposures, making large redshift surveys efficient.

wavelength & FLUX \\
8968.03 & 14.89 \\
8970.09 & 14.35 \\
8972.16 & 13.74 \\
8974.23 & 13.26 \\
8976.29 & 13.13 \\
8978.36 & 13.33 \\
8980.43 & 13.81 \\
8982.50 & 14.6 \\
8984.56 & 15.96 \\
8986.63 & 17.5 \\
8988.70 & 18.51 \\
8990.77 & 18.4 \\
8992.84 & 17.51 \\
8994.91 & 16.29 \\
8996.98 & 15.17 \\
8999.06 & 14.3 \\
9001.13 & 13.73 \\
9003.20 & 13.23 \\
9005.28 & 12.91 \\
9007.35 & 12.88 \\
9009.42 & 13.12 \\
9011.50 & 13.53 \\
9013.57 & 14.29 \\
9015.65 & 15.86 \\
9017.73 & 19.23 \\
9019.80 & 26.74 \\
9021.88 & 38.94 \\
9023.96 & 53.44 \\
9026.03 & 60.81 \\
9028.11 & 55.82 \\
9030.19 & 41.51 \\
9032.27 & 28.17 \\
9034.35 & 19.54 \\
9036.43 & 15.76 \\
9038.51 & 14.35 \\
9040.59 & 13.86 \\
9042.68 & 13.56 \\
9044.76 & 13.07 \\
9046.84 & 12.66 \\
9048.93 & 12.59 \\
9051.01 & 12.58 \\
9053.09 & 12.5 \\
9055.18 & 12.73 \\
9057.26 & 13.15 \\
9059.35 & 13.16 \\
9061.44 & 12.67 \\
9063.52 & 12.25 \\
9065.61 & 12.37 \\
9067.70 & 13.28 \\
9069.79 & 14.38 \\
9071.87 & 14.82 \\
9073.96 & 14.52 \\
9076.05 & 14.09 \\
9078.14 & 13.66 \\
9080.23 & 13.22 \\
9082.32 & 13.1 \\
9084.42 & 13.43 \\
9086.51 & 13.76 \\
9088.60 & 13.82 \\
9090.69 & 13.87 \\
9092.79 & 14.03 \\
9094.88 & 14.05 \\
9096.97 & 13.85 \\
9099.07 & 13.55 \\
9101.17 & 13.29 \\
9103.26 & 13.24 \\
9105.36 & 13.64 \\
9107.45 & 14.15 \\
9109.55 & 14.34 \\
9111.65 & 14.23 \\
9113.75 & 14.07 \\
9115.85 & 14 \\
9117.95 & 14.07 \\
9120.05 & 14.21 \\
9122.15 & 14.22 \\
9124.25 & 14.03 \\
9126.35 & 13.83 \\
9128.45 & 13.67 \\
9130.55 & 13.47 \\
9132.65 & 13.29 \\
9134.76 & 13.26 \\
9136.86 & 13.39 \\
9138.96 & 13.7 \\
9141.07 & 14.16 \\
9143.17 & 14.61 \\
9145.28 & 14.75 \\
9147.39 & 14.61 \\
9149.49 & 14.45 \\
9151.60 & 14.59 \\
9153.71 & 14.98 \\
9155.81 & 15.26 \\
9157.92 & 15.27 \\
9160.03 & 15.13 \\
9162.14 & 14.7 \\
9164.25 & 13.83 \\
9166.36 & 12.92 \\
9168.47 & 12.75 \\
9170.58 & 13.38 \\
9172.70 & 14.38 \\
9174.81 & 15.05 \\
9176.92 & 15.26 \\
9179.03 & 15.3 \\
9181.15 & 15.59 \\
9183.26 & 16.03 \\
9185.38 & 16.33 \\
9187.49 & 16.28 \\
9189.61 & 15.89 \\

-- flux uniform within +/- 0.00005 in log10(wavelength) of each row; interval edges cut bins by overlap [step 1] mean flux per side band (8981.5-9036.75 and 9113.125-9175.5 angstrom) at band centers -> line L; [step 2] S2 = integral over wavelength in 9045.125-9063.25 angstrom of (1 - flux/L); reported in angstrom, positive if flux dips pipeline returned 6.6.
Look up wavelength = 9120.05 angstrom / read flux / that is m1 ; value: 14.21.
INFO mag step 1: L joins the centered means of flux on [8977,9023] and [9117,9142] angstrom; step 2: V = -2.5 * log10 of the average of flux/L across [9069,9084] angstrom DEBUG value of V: 0.08 mag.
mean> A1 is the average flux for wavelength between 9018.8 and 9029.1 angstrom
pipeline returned 47.2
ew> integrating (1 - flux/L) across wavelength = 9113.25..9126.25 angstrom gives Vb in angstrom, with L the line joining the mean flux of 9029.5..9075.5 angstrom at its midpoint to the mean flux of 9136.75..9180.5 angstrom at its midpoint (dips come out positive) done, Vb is 0.6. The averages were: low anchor 15.4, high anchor 14.4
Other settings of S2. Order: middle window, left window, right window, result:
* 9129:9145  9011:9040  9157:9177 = 3.4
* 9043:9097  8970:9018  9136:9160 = 5.0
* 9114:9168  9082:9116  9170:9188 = 1.6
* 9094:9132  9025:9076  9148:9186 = 6.4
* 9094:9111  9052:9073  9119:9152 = -0.2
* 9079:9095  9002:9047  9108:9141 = 3.6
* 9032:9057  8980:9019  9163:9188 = 1.0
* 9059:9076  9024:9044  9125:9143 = 7.7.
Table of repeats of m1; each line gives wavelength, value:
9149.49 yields 14.45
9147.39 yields 14.61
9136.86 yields 13.39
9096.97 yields 13.85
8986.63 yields 17.5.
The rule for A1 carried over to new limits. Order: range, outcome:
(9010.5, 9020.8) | 17.9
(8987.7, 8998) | 17.2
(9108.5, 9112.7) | 14.3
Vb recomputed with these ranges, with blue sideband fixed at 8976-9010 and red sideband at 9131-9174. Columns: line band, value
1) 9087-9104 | 0.88 angstrom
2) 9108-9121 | 0.20 angstrom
